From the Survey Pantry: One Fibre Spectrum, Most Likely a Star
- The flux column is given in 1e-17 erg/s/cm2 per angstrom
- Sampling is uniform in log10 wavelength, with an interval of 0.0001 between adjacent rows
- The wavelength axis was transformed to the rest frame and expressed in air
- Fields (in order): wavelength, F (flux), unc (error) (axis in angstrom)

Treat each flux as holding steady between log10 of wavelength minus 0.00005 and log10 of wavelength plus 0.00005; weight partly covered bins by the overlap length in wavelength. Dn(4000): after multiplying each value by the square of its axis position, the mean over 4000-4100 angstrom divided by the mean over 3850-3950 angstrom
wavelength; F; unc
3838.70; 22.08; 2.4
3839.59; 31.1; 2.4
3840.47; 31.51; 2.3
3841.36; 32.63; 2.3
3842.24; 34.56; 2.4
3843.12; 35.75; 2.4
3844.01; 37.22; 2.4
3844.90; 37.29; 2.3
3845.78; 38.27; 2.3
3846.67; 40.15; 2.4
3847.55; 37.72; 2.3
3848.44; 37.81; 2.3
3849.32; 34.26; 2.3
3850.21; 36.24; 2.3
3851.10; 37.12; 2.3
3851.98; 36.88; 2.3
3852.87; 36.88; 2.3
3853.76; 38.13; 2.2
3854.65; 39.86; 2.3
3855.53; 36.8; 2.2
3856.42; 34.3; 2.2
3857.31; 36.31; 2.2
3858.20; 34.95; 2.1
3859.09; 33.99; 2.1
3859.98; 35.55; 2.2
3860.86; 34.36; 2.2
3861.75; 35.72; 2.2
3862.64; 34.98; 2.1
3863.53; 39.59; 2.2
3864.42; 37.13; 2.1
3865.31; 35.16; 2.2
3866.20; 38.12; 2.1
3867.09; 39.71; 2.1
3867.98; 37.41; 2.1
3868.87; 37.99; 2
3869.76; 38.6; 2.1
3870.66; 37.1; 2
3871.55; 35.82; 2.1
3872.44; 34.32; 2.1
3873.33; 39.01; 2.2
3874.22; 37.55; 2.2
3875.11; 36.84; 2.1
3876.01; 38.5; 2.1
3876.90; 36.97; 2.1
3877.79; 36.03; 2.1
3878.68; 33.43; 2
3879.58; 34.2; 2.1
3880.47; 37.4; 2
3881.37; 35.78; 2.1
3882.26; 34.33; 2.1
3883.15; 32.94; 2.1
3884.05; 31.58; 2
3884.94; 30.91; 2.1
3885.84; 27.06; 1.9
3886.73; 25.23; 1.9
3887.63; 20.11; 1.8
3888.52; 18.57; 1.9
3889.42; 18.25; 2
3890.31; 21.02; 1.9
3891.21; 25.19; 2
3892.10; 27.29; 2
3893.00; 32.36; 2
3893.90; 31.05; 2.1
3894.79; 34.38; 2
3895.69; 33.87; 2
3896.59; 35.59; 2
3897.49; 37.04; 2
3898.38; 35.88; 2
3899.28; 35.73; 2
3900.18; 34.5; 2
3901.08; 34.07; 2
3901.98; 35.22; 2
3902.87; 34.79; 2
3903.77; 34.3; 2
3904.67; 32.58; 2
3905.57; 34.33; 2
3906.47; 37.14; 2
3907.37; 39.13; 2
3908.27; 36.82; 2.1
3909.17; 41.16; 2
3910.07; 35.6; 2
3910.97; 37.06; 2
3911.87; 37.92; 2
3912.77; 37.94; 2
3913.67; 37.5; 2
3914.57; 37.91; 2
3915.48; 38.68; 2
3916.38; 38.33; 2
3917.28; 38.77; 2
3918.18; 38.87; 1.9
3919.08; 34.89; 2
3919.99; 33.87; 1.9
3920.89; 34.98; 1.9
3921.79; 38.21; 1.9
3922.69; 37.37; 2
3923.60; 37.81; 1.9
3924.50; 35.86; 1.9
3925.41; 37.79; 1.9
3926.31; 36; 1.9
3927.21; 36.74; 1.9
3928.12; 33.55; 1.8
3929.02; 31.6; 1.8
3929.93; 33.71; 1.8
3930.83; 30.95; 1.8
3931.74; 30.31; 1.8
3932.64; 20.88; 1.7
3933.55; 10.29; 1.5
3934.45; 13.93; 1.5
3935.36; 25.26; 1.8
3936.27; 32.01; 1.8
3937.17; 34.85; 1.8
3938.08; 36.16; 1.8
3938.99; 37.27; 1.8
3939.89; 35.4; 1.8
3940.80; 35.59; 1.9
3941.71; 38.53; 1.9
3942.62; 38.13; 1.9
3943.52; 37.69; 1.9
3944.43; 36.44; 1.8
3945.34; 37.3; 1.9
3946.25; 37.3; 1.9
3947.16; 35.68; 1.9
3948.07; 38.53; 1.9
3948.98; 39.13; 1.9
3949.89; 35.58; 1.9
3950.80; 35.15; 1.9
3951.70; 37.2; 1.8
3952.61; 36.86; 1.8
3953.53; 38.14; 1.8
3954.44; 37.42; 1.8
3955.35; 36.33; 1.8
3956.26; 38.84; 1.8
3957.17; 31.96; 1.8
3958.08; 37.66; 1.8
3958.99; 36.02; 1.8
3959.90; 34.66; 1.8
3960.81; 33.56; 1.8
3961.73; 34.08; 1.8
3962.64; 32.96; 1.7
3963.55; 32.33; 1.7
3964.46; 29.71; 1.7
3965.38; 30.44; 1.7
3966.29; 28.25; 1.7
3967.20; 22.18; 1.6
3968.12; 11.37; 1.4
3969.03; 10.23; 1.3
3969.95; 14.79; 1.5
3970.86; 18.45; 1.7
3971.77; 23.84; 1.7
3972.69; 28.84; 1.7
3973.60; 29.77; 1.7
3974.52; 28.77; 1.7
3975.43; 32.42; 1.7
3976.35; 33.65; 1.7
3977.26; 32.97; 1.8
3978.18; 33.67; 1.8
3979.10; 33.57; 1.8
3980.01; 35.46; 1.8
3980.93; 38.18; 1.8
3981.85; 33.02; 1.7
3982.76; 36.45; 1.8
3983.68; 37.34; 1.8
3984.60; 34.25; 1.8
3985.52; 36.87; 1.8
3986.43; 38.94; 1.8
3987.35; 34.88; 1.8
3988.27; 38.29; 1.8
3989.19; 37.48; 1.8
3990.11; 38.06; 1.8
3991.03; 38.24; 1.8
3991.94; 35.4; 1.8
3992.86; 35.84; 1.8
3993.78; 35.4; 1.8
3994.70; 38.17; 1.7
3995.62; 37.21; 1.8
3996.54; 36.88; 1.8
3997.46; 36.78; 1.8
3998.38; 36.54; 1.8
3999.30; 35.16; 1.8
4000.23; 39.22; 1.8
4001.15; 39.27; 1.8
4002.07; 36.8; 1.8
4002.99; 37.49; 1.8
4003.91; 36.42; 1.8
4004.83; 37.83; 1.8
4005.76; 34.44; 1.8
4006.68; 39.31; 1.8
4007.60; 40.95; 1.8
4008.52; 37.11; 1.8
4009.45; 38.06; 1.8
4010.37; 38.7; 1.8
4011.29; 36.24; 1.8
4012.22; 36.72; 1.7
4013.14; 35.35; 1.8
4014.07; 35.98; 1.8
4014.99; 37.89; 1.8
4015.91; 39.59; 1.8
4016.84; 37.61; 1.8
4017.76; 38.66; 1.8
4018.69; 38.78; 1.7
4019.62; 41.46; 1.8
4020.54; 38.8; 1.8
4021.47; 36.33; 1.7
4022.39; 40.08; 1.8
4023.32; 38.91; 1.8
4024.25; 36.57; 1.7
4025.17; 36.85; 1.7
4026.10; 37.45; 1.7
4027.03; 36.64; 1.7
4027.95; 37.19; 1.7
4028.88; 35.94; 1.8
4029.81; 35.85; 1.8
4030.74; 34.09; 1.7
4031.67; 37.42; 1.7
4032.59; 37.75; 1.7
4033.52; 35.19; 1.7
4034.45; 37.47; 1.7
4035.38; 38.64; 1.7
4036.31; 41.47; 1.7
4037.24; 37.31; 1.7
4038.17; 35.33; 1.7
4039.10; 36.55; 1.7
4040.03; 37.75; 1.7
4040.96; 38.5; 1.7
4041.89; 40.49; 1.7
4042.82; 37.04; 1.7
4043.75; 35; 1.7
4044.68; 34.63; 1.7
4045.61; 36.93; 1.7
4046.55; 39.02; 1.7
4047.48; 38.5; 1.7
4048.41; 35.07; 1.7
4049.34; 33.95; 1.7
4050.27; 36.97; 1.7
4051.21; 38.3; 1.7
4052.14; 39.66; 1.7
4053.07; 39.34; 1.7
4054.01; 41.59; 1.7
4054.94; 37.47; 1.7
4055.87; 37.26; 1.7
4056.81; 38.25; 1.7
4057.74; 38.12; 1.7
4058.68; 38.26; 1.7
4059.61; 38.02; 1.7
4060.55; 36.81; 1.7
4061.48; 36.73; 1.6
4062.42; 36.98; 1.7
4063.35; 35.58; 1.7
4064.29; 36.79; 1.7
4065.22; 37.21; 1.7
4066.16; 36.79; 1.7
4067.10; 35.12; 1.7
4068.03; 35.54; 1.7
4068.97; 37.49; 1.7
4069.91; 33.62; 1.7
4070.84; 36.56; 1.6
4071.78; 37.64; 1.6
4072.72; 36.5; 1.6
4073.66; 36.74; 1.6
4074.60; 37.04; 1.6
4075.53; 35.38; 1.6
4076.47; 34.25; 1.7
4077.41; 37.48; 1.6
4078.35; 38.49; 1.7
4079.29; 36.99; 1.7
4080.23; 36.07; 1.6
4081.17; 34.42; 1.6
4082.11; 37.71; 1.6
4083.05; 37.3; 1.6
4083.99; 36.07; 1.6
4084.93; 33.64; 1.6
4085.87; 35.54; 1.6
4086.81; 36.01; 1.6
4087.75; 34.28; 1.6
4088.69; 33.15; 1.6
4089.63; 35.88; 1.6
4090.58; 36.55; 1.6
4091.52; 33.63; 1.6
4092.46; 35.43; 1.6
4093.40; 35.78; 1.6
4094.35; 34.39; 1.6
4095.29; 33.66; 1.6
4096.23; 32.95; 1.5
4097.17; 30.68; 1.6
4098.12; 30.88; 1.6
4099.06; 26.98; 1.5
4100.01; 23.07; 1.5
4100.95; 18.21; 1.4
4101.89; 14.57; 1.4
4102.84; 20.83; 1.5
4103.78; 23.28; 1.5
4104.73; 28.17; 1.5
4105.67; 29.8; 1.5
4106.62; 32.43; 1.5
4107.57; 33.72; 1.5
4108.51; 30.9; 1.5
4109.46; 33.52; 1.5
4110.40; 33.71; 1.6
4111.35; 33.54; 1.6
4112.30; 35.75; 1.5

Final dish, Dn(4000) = 1.1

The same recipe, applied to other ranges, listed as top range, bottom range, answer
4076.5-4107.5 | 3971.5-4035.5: 0.92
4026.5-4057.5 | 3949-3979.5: 1.26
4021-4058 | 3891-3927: 1.12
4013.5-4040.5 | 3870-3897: 1.27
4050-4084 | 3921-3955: 1.16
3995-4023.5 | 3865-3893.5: 1.24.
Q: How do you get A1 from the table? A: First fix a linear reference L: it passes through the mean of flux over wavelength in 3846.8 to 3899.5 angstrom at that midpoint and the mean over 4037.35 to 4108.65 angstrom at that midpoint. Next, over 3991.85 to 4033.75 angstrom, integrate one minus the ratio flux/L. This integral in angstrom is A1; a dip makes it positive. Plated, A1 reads -3.29 angstrom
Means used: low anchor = 34.2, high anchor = 34.8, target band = 37.3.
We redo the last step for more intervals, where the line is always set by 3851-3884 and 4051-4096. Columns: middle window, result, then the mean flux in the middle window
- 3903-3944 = 2.1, 34.5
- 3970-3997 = 1.9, 33.9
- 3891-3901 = 0.9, 33.2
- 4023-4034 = -0.1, 36.6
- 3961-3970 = 2.7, 25.3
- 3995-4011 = -0.5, 37.5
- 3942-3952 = -0.2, 37.1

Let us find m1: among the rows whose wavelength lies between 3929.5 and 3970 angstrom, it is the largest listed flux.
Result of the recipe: 39.13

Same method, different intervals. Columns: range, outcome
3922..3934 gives 37.81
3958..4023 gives 41.46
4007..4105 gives 41.59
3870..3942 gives 41.16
